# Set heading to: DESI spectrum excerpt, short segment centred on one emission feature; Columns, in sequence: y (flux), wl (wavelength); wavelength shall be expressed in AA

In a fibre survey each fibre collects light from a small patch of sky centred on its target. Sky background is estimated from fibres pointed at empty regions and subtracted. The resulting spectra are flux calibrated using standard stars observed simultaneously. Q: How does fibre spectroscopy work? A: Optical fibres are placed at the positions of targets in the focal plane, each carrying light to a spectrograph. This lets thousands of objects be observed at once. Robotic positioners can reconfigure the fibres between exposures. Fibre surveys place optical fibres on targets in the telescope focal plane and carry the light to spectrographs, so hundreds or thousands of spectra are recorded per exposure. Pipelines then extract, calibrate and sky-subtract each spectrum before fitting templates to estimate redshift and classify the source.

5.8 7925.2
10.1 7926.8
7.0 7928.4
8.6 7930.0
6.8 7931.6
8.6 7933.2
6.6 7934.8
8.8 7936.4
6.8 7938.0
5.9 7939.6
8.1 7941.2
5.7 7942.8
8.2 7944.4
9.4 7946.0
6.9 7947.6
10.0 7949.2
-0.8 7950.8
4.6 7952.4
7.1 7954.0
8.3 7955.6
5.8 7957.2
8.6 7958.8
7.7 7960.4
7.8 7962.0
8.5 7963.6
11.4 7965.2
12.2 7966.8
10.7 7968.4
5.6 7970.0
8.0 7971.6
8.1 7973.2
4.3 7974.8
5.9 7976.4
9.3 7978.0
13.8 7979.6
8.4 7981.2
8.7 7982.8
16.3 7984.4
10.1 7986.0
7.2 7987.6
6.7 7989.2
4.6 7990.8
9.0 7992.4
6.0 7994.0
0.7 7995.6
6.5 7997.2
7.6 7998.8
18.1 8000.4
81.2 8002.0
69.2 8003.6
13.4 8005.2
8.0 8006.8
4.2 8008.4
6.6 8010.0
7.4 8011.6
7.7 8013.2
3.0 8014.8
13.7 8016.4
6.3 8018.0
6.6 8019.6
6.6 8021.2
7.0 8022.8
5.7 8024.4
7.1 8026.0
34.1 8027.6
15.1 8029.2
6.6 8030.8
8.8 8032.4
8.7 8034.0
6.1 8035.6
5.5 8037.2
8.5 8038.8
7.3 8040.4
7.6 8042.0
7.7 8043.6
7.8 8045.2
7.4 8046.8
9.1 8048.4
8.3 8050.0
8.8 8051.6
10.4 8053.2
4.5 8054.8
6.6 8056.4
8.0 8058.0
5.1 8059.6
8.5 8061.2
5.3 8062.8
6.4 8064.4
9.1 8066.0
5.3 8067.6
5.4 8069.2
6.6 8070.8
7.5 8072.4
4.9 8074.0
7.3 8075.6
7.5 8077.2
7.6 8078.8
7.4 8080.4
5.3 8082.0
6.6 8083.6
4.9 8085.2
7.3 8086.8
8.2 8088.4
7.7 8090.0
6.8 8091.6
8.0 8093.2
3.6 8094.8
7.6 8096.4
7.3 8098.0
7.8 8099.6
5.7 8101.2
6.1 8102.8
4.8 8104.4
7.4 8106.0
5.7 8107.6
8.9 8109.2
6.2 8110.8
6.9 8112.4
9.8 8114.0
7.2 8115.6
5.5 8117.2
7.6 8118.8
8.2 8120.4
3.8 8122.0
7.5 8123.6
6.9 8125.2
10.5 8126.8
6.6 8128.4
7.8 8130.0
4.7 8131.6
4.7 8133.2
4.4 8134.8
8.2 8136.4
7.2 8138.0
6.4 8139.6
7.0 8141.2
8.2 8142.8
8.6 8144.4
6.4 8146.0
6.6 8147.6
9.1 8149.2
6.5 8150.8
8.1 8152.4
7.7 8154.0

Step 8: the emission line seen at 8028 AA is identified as [N II]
